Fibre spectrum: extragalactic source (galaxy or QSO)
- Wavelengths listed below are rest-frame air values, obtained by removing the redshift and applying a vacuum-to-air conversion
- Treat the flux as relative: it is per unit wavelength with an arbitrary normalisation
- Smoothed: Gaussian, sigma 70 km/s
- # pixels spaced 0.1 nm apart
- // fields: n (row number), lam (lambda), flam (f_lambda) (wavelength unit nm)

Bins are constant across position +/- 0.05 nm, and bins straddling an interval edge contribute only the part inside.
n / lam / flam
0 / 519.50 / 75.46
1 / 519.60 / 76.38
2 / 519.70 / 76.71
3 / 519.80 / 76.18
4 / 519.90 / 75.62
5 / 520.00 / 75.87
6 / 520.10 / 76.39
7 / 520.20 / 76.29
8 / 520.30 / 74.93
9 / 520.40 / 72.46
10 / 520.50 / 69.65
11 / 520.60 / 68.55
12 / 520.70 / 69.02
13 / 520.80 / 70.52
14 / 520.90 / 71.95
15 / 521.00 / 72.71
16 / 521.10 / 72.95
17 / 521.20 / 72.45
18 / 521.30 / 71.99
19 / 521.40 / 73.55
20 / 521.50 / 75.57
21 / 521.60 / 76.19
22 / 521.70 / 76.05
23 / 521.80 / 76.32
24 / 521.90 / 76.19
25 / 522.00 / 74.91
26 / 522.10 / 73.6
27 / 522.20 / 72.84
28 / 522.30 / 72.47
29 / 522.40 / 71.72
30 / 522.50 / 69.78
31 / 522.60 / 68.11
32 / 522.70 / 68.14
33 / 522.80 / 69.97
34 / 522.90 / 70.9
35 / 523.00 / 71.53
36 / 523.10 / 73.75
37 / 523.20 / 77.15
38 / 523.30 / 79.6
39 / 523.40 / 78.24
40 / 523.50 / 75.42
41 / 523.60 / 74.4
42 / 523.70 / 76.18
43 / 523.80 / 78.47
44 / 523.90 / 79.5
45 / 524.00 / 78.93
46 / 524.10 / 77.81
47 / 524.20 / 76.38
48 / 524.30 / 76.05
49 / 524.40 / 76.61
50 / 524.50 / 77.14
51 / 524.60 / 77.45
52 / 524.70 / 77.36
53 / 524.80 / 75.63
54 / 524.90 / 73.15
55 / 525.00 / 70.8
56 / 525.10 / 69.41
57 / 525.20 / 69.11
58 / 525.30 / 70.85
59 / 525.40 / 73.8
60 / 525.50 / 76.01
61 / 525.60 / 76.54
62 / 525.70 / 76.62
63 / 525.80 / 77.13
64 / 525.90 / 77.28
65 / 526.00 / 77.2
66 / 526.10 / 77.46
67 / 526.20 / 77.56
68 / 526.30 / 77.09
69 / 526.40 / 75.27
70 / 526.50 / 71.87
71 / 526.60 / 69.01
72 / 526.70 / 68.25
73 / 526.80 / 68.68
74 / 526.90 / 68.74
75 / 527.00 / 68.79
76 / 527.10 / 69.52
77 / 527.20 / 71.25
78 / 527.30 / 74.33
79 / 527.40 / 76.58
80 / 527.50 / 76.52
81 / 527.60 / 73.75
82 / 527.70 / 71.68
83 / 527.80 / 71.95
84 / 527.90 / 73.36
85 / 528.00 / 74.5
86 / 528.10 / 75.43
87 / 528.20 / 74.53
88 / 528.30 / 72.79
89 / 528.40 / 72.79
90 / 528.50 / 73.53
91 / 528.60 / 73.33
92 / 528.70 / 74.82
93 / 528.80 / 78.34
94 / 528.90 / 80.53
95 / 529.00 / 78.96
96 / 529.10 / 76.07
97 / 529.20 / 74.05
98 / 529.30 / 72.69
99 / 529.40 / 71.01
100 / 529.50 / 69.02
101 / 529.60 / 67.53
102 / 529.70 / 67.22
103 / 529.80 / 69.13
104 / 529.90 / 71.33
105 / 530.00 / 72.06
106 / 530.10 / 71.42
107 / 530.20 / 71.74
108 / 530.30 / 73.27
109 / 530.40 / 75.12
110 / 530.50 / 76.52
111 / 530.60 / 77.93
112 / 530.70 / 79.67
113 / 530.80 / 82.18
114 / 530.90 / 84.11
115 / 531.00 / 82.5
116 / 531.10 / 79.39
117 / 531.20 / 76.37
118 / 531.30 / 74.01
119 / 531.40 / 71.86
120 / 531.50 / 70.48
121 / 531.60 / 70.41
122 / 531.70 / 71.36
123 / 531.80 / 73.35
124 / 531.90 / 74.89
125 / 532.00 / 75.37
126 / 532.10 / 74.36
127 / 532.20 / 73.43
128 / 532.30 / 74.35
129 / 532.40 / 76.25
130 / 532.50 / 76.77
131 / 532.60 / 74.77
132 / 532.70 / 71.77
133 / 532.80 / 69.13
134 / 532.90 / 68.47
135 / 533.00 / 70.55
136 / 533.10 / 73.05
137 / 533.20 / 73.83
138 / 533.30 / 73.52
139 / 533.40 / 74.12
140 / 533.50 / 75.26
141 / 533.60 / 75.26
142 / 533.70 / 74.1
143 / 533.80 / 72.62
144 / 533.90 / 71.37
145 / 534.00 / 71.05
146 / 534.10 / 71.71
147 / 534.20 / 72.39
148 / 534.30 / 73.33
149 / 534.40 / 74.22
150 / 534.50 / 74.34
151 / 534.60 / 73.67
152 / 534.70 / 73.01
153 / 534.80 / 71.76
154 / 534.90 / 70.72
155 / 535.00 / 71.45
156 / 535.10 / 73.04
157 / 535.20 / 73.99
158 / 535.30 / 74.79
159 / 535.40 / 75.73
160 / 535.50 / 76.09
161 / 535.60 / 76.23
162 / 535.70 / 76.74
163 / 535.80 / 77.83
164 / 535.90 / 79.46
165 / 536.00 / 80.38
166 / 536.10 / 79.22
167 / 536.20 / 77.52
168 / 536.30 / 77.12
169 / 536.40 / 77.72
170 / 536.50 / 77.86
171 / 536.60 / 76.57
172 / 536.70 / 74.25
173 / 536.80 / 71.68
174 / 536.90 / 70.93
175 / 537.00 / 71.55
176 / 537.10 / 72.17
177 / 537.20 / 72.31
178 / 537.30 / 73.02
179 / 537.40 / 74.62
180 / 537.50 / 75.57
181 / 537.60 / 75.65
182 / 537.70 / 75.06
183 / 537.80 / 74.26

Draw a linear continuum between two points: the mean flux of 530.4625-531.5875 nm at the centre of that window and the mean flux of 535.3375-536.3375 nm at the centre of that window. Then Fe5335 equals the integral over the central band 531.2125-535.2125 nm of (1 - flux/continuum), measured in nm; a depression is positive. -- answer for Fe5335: 0.23 nm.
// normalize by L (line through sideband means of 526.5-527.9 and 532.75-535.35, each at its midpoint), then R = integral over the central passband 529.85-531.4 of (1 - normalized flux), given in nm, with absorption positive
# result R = -0.091 nm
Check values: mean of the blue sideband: 71.5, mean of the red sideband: 72.7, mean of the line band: 76.4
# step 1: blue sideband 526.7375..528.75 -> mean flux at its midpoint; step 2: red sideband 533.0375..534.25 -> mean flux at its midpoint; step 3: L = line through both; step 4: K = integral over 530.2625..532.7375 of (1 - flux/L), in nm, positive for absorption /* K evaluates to -0.09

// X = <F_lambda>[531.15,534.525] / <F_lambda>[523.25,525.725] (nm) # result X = 1.0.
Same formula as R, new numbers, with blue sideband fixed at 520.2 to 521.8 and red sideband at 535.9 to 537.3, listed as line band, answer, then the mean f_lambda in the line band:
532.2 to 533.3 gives 0.027 nm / 72.9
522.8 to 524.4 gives -0.063 nm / 76.1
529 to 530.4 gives 0.048 nm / 71.7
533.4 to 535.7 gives 0.046 nm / 73.5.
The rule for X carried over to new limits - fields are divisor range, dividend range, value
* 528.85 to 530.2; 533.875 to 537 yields 1.03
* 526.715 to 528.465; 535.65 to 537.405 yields 1.04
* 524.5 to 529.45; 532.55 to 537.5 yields 1.00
